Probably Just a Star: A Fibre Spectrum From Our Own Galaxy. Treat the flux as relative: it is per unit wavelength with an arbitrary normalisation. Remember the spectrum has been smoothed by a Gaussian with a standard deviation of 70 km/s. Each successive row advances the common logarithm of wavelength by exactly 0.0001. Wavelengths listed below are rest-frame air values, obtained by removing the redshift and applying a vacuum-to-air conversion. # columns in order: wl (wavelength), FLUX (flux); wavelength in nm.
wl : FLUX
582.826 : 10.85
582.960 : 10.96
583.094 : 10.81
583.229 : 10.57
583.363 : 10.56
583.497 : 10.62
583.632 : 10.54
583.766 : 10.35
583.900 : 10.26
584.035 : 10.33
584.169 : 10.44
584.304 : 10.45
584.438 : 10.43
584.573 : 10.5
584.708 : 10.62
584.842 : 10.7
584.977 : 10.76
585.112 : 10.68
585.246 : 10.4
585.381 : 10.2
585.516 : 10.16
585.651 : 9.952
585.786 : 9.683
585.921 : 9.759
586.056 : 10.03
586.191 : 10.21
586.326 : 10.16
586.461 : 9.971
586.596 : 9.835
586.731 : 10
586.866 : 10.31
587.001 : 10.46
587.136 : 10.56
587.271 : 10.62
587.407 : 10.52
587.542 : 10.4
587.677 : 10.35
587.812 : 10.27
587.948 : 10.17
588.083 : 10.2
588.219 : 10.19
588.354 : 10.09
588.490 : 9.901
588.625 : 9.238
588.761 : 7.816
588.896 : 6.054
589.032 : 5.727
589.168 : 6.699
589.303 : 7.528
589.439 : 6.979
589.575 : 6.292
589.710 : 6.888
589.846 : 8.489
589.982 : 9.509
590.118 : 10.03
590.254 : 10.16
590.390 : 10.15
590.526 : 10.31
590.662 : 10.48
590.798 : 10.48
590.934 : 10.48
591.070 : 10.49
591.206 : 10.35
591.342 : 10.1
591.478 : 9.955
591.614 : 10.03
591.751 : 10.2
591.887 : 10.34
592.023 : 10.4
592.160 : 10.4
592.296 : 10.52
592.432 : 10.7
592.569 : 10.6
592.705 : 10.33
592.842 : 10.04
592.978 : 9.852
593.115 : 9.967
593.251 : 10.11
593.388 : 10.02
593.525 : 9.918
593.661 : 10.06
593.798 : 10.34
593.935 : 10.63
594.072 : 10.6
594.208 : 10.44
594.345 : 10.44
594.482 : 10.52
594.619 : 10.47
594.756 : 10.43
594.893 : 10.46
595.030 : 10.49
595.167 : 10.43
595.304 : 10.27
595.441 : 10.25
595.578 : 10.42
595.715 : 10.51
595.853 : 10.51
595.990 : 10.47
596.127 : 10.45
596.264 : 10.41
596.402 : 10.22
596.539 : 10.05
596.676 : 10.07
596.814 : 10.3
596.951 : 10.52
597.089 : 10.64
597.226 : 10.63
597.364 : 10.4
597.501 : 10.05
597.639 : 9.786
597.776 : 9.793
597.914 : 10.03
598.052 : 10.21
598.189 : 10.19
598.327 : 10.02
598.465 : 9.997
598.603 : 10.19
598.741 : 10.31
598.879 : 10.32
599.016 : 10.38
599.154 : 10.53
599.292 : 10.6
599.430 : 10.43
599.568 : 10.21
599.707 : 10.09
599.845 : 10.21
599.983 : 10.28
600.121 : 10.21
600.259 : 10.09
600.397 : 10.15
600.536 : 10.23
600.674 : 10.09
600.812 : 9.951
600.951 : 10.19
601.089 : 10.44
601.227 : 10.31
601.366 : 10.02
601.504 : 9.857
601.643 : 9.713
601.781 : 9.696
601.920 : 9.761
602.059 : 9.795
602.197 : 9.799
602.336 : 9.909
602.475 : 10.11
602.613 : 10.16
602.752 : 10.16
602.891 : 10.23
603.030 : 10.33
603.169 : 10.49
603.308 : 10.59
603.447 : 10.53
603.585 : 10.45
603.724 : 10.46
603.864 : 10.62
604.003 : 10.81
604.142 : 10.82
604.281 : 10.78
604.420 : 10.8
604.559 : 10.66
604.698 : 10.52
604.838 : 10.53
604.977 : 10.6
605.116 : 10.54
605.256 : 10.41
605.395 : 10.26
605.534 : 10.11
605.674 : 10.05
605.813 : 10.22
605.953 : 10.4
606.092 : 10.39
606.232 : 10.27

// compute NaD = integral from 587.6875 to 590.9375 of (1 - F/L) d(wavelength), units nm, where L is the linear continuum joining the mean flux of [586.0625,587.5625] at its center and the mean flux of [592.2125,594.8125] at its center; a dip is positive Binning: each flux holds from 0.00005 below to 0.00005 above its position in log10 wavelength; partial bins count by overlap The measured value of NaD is 0.43 nm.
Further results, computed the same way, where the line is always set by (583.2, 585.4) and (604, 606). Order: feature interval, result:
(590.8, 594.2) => 0.07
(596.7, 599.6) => 0.06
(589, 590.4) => 0.33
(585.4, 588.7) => 0.12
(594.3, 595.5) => 0.01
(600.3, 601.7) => 0.05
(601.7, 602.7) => 0.06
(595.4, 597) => 0.02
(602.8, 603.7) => 0.01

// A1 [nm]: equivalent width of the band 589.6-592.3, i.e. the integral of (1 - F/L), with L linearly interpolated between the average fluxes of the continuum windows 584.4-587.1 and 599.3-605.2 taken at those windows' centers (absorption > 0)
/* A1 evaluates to 0.09 nm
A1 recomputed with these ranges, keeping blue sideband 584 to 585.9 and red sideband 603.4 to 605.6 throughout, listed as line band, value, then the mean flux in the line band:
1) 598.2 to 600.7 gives 0.06 nm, 10.2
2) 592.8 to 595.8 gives 0.04 nm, 10.3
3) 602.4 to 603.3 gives 0.02 nm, 10.3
